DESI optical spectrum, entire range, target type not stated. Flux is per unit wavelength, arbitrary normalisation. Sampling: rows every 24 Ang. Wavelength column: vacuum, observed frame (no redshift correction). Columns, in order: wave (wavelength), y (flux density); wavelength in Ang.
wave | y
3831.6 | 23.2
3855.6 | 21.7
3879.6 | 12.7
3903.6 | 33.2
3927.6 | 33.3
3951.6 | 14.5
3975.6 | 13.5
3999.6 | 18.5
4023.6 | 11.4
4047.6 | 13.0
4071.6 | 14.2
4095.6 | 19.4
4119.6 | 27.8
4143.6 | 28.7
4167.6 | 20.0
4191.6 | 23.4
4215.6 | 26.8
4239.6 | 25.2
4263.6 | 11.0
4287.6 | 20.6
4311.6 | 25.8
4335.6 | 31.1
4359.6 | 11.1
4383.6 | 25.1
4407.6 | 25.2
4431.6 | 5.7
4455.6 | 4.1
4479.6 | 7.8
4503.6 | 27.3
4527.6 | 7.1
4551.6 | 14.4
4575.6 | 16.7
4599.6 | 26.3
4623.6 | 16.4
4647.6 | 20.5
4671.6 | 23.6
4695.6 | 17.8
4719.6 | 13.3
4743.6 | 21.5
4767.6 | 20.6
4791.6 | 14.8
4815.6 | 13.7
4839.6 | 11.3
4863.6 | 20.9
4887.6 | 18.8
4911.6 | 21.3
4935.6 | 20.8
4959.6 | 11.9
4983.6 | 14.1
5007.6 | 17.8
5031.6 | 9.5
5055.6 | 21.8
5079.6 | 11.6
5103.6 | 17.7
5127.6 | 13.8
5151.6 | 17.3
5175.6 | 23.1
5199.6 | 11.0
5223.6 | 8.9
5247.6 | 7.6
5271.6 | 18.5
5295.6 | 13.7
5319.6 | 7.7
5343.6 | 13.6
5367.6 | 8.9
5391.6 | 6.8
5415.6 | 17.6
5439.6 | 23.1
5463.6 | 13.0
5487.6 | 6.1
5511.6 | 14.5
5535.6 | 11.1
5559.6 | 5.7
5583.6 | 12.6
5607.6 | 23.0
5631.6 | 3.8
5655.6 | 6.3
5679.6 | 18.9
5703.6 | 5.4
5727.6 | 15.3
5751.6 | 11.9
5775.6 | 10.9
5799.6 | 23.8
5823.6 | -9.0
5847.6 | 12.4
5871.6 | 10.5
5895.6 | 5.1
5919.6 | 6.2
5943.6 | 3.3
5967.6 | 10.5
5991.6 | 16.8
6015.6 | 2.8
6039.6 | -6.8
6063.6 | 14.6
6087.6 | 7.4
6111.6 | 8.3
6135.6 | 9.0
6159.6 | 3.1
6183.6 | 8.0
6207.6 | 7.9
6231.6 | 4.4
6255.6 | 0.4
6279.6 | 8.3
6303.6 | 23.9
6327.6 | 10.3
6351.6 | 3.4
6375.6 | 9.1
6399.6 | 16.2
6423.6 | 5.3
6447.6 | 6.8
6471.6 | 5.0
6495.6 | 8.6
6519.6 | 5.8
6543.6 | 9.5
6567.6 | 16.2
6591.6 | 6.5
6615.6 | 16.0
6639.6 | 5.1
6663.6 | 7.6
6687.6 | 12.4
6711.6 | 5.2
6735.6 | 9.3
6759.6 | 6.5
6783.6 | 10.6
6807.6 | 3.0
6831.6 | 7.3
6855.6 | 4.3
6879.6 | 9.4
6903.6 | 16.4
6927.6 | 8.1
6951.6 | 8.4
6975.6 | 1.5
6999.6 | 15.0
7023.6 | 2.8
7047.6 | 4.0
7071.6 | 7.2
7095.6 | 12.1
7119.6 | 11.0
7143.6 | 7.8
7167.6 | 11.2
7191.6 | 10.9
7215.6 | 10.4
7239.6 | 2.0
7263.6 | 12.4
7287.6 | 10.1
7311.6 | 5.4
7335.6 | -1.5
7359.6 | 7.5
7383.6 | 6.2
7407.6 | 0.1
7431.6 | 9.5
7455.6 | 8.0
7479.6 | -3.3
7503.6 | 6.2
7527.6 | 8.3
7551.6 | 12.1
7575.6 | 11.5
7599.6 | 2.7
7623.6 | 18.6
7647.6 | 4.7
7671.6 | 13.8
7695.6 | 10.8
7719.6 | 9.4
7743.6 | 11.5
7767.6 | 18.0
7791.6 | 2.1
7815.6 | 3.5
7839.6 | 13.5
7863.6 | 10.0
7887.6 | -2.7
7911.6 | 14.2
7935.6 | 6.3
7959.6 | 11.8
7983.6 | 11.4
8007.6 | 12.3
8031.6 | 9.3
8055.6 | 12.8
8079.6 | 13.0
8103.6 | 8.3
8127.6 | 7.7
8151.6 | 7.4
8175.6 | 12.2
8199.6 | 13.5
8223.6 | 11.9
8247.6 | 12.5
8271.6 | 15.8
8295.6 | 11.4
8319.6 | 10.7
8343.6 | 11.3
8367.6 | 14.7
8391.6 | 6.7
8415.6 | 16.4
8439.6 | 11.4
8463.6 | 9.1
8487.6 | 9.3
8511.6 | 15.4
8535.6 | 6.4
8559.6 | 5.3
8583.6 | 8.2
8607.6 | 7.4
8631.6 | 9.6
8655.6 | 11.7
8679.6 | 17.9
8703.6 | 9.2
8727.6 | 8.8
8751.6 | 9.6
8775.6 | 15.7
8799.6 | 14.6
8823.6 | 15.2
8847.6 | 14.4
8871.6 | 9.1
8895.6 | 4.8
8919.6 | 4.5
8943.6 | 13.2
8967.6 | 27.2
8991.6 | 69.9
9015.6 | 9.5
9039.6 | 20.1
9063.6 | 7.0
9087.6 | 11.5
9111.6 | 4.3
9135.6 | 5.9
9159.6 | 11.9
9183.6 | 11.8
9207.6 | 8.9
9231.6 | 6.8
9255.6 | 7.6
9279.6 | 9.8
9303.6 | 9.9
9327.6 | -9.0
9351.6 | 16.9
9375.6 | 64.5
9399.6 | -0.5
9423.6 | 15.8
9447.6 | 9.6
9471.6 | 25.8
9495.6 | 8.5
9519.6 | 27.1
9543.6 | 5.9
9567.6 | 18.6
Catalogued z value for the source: 1.41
